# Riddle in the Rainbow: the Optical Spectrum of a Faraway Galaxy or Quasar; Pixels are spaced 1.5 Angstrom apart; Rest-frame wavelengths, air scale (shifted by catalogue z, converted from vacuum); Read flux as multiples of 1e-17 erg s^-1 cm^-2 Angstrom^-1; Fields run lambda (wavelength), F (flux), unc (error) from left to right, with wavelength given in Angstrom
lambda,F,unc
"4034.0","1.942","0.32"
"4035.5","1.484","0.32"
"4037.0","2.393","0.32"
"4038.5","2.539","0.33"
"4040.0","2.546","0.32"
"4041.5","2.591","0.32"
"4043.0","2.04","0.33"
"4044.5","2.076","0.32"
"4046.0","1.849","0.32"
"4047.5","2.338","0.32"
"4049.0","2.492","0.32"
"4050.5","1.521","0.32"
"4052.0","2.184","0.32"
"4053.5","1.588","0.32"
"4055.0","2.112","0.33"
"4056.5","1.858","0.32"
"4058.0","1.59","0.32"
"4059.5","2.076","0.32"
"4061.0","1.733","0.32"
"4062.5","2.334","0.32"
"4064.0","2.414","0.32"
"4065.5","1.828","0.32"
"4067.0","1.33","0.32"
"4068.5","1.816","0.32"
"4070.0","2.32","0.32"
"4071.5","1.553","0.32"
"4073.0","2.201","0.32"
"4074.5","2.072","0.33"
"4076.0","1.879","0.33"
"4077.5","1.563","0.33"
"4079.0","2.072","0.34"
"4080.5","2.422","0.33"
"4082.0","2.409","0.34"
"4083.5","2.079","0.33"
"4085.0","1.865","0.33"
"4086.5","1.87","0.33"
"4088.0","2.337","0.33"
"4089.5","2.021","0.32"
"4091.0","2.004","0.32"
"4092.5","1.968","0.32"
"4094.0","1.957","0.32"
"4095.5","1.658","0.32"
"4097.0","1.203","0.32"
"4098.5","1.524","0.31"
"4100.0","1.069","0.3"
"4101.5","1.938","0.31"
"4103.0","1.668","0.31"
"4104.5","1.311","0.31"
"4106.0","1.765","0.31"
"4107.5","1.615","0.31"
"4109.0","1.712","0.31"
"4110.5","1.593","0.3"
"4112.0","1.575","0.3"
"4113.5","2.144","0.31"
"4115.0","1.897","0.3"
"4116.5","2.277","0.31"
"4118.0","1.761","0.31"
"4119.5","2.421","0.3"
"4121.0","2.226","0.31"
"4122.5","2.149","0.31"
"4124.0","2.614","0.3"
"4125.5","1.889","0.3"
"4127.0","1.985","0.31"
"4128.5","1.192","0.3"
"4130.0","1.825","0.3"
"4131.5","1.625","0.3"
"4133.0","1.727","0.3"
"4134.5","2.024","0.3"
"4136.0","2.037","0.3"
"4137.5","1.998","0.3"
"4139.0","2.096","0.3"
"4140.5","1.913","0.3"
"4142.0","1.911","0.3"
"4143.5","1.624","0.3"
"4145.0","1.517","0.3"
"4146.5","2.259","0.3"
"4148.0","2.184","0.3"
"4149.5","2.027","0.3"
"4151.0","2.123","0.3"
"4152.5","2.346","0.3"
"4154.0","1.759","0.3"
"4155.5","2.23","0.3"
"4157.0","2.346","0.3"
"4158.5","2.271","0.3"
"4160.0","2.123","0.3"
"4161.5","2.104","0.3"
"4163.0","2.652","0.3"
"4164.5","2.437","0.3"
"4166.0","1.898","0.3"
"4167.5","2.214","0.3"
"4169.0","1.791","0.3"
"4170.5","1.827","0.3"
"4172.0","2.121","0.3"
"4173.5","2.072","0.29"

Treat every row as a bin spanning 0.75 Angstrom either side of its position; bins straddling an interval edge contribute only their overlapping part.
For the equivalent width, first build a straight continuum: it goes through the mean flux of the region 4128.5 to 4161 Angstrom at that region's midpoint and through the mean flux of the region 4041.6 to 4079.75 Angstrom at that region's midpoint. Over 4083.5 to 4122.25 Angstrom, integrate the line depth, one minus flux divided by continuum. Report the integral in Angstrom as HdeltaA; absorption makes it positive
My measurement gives 2.9 Angstrom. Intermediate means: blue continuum 1.96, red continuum 1.98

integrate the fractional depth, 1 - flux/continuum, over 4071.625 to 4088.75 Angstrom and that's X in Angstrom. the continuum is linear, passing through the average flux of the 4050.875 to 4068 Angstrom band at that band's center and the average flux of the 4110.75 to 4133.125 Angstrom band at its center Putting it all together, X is -1.2 Angstrom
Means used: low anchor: 1.9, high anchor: 1.95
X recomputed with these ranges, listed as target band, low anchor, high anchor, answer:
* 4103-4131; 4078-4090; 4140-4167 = 3.1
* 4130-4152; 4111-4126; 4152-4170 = 2.1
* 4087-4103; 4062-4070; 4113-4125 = 2.4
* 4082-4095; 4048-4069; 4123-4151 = -0.7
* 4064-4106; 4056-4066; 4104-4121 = 1.4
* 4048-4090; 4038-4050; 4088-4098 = 1.3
